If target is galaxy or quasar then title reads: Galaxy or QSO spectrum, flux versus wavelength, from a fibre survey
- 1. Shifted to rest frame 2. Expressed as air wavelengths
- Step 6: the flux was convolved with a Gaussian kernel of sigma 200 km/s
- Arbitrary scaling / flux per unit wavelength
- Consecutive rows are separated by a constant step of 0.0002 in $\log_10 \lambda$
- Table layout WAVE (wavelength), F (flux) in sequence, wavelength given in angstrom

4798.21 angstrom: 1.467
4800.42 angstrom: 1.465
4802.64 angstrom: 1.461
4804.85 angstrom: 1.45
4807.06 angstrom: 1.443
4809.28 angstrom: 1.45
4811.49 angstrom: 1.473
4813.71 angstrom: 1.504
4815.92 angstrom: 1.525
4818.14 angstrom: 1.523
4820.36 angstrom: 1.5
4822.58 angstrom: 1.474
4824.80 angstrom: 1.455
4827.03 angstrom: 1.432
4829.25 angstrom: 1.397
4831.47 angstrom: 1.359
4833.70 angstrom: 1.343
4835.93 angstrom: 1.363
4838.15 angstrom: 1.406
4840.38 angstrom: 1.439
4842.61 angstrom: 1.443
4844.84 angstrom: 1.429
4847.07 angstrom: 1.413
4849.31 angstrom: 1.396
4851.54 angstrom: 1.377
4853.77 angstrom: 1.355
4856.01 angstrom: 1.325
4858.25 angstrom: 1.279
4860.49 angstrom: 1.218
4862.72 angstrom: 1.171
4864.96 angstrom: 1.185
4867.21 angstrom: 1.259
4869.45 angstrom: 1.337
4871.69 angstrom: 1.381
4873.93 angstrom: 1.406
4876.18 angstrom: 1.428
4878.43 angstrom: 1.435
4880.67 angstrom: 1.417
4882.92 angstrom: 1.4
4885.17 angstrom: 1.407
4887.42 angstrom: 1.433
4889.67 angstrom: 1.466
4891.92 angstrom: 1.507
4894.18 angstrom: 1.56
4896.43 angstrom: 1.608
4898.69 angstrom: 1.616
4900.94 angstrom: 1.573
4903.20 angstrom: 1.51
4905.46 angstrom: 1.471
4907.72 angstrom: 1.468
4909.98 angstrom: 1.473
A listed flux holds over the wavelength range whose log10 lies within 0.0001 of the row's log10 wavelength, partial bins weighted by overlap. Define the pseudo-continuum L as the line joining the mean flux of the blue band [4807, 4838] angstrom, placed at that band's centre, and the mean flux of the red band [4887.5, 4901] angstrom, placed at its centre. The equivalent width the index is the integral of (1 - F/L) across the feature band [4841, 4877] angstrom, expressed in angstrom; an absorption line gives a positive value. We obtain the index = 3.8 angstrom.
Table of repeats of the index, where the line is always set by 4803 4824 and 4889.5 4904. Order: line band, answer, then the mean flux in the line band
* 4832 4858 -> 2.13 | 1.39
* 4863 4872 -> 1.52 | 1.27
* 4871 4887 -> 1.32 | 1.41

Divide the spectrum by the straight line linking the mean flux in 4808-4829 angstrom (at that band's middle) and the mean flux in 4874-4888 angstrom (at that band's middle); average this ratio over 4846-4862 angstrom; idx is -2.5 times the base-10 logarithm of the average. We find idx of 0.09 mag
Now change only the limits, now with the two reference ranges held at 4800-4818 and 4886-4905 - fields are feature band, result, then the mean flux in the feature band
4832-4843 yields 0.07 mag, 1.39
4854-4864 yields 0.20 mag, 1.26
